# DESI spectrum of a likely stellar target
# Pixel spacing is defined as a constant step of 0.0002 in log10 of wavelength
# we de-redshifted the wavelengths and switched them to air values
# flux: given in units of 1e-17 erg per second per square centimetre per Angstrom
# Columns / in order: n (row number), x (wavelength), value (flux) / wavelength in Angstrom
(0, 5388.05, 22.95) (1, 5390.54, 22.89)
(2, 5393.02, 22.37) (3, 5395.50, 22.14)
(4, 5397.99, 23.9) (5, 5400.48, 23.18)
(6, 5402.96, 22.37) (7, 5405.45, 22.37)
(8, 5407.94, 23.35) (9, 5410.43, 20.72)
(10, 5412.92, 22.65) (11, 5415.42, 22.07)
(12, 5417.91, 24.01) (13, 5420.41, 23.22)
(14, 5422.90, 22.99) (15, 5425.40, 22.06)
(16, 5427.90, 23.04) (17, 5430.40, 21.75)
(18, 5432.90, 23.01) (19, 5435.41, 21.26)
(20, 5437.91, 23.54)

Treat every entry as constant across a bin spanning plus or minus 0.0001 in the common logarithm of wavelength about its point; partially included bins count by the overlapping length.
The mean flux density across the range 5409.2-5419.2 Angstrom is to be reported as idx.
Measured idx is 22.4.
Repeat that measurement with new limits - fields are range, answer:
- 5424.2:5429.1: 22.5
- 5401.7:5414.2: 22.3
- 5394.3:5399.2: 23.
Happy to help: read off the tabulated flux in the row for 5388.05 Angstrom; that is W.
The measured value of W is 22.95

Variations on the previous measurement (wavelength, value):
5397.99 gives 23.9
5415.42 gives 22.07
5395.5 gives 22.14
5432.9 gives 23.01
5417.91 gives 24.01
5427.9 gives 23.04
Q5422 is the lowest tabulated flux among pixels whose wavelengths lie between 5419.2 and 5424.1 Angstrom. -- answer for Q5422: 22.99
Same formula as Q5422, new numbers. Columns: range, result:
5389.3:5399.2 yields 22.14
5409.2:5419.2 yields 20.72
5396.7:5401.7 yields 23.18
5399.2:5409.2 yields 22.37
